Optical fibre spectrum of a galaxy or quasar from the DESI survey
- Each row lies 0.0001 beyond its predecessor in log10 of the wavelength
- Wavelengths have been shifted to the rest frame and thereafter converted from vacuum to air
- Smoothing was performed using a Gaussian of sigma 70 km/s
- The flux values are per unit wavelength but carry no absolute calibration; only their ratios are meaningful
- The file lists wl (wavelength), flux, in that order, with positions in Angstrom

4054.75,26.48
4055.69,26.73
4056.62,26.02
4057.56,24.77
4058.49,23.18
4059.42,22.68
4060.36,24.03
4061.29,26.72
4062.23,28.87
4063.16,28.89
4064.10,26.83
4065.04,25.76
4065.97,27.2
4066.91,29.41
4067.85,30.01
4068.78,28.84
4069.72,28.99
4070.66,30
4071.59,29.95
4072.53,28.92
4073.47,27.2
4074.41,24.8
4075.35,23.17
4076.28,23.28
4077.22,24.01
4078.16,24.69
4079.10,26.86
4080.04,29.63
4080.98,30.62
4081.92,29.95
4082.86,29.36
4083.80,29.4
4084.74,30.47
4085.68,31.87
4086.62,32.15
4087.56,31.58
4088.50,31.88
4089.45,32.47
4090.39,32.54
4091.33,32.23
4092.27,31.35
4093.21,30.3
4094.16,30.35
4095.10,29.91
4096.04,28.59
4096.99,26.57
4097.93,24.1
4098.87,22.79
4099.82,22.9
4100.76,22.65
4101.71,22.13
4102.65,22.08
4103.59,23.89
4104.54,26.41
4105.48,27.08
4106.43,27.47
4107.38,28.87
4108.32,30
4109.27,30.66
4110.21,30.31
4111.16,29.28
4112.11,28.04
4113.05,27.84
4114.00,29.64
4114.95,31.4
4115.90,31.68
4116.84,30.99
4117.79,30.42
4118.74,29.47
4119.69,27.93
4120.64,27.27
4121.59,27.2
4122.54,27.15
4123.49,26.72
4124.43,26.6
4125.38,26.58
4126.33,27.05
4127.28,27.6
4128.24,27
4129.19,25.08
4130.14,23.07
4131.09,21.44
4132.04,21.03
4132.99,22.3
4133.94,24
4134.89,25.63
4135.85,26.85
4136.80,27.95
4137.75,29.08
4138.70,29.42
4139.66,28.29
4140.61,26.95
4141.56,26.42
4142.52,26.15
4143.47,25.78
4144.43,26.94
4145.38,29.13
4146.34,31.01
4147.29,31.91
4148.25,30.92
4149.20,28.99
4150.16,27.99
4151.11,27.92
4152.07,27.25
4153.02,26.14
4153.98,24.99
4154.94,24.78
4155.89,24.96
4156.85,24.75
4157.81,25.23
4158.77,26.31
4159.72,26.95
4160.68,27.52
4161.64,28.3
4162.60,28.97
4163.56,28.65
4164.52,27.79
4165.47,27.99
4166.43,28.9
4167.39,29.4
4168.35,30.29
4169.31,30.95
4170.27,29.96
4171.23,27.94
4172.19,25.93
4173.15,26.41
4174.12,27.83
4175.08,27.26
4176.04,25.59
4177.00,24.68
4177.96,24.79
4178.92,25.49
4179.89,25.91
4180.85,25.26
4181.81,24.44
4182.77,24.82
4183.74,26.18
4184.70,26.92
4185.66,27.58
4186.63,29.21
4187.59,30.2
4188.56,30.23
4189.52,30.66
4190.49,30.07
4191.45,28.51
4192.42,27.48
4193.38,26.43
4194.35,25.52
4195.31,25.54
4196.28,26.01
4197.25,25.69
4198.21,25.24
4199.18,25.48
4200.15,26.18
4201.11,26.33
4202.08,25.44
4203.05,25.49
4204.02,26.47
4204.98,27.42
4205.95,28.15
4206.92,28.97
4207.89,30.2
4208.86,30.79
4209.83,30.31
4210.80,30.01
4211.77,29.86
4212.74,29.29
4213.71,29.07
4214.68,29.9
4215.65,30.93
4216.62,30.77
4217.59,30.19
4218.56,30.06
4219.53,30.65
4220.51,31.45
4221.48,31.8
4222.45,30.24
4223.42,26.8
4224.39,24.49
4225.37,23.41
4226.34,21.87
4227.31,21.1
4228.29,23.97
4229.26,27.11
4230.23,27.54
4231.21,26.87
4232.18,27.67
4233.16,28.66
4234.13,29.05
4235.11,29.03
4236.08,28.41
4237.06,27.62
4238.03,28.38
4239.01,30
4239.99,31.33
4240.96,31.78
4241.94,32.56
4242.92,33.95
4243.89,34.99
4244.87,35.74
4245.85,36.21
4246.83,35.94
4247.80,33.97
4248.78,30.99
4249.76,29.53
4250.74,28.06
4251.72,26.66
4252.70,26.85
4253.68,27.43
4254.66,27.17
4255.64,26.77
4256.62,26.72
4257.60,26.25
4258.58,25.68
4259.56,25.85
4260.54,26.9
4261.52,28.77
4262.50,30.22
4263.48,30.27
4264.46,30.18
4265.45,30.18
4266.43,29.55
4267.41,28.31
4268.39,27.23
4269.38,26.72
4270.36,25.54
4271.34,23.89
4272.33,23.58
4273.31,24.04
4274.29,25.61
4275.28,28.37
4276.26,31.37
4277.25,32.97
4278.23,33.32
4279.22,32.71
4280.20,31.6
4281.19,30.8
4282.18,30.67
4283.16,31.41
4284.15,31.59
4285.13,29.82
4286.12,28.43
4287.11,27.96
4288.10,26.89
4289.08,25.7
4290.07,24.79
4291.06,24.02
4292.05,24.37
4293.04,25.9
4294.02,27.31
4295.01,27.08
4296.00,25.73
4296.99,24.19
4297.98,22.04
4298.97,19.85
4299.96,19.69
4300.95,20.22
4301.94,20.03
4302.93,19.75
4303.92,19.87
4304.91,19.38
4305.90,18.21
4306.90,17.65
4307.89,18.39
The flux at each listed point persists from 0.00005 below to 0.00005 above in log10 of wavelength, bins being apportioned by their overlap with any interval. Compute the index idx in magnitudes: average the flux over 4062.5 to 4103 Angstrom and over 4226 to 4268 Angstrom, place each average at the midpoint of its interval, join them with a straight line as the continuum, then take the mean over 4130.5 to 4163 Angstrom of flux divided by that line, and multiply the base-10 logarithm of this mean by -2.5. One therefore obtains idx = 0.064 mag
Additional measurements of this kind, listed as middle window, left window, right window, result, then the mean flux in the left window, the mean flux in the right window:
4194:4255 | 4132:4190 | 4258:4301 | -0.05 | 27.3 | 27.4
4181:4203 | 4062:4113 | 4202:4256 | 0.07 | 28.1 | 29.1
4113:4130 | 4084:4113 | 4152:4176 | 0.00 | 28.4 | 27.4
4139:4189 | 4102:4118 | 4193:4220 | 0.03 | 28.5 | 28.1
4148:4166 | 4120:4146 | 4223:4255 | -0.01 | 26.3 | 29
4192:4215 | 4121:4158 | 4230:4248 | 0.07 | 26.6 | 31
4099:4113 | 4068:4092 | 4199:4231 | 0.09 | 29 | 27.9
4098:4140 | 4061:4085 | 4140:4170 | 0.04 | 27.8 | 27.8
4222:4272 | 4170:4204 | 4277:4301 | -0.06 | 26.7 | 27.2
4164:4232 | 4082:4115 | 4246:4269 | 0.04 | 28.5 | 28.8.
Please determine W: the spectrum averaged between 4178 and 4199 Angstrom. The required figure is 26.9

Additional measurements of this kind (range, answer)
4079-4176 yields 27.8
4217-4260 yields 28.9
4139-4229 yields 27.6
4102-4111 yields 27.4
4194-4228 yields 27.7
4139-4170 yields 27.8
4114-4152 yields 27.4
